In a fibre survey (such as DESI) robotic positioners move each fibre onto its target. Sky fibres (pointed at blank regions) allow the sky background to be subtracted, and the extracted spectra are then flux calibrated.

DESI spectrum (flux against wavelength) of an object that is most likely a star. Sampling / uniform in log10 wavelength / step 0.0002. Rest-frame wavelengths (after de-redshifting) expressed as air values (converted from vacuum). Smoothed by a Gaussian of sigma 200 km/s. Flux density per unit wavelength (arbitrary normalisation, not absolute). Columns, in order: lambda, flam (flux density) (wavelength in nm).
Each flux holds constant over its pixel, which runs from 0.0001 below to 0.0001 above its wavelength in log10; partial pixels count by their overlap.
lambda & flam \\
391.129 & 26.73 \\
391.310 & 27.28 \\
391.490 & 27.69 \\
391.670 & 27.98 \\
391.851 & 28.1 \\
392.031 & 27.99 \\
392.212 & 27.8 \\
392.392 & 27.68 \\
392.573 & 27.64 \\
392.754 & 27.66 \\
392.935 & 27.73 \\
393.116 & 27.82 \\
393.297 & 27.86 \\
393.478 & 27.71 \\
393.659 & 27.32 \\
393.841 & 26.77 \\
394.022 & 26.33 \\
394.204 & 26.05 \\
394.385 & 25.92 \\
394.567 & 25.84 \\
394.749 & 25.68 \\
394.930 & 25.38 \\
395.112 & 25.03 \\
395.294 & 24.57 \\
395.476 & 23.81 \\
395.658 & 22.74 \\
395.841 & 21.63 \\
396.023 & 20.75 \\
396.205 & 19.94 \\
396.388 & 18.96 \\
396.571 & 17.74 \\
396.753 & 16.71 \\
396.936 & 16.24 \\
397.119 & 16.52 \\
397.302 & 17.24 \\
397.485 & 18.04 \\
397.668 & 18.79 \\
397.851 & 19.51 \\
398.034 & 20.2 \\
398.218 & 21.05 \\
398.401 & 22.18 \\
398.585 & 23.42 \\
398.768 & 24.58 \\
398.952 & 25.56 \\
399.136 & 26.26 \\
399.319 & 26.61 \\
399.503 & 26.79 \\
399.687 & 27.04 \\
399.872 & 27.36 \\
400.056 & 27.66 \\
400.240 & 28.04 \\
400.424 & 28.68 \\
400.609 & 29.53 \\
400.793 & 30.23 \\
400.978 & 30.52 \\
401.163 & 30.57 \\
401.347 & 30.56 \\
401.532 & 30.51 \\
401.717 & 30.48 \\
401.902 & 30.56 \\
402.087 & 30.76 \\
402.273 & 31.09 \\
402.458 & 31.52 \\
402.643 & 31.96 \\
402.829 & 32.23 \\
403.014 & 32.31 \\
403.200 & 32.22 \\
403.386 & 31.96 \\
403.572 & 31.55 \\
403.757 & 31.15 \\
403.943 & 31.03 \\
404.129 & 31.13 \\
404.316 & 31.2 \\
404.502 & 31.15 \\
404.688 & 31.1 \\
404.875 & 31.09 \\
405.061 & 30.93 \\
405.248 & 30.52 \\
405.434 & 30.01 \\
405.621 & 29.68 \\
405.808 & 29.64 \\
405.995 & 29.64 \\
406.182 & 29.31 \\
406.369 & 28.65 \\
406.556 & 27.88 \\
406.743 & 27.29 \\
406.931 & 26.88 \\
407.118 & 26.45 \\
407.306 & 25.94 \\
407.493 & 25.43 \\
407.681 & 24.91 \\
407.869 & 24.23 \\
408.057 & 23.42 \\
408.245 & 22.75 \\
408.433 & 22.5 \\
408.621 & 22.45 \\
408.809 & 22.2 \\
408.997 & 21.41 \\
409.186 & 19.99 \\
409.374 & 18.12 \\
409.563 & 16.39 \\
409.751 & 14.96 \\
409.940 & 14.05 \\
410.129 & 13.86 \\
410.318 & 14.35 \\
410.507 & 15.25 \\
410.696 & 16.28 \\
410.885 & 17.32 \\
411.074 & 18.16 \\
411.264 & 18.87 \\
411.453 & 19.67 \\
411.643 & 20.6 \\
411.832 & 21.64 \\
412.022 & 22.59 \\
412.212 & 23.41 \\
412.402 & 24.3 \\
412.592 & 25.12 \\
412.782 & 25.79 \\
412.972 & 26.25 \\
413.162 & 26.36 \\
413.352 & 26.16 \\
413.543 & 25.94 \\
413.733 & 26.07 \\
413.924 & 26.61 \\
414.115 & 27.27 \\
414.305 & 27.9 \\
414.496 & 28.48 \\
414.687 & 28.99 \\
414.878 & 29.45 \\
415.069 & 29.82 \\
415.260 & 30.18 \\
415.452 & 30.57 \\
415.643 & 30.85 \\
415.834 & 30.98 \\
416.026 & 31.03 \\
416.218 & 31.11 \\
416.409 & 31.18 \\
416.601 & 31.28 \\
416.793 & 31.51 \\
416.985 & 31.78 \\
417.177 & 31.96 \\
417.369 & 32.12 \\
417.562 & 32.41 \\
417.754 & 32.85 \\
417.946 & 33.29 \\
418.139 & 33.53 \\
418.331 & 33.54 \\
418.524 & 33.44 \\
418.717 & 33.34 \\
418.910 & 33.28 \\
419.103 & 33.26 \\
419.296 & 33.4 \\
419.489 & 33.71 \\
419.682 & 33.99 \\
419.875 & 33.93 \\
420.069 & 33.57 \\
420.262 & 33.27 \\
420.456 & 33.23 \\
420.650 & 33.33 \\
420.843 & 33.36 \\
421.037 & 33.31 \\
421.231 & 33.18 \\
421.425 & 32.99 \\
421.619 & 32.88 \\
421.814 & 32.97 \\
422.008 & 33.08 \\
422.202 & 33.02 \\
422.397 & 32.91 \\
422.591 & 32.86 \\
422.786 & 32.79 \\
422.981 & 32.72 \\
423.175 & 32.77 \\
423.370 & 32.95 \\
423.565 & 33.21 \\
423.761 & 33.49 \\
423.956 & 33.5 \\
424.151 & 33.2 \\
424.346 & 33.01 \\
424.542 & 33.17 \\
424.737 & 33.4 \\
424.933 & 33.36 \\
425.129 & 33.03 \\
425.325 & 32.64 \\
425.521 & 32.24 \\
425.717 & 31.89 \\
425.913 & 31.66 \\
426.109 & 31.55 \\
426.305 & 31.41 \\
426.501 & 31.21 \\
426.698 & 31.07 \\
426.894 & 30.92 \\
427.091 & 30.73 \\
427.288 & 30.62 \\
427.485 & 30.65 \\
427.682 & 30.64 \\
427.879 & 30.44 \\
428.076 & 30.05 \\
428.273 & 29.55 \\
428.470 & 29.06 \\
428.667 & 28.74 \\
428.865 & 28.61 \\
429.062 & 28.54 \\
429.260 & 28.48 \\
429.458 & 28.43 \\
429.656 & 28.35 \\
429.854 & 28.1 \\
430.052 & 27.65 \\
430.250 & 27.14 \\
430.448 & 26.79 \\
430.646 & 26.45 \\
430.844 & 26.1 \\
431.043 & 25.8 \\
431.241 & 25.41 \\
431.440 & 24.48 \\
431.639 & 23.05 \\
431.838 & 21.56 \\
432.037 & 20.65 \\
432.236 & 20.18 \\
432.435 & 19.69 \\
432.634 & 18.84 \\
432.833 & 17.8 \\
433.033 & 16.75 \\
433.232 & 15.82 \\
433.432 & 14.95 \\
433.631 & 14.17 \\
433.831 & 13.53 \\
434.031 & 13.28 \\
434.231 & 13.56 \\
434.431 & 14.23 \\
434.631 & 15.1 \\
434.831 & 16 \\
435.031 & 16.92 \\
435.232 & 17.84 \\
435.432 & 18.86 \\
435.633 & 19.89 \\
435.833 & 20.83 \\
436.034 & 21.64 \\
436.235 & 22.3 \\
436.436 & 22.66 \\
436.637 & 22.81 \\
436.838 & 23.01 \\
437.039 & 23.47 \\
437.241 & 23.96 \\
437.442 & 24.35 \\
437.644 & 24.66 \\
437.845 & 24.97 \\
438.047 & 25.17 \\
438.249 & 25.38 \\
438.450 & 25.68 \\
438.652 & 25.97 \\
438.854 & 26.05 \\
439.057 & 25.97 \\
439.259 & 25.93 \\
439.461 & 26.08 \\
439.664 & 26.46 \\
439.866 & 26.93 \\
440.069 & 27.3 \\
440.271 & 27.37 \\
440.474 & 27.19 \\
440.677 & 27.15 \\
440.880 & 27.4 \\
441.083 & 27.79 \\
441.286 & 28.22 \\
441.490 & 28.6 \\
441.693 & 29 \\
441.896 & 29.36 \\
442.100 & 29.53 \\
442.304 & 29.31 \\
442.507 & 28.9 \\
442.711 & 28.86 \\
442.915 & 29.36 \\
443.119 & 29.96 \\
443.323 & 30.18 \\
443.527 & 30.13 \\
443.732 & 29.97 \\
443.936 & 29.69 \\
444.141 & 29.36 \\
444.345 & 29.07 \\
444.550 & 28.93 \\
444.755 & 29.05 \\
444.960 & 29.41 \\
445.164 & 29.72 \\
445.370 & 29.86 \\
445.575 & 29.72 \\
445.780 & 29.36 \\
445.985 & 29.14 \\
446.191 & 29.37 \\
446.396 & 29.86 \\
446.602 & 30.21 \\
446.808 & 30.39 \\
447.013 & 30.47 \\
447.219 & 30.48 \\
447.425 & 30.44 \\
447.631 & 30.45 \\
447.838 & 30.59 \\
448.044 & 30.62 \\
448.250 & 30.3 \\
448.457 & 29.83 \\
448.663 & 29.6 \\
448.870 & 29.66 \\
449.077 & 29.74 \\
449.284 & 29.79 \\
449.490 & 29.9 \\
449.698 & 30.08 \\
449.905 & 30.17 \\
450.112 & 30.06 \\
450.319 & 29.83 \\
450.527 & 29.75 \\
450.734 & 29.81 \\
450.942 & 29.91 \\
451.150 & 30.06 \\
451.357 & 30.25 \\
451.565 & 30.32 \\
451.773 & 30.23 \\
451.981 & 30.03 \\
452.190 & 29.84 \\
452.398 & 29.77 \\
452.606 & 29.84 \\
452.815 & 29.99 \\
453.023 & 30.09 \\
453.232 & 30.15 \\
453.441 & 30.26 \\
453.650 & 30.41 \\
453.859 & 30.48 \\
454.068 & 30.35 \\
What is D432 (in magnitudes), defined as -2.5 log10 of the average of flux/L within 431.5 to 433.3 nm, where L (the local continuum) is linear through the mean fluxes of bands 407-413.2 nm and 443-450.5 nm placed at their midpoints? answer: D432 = 0.33 mag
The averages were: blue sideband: 21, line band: 19.5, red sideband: 29.9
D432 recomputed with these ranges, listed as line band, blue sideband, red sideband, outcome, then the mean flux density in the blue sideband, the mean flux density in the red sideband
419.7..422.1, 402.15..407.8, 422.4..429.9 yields -0.08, 29.8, 31.3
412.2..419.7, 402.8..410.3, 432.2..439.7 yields -0.23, 26.2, 20.6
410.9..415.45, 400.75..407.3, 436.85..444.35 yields 0.17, 30.3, 27.4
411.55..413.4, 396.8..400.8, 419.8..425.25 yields 0.20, 23.5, 33.1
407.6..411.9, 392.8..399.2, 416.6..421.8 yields 0.44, 22.9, 33.1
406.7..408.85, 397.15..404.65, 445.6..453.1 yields 0.15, 27.8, 30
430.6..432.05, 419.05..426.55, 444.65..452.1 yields 0.30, 33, 30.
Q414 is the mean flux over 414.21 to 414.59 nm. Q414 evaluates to 28.2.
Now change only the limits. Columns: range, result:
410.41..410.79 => 15.8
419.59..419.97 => 34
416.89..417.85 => 32.2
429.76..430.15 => 27.9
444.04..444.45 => 29.2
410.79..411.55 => 18.5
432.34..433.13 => 18.3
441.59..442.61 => 29.2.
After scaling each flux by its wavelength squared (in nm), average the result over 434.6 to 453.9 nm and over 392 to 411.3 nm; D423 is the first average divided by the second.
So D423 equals 1.3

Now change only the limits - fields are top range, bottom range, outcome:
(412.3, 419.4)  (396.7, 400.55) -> 1.43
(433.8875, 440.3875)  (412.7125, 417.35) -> 0.85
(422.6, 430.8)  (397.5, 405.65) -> 1.22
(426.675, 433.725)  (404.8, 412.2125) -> 1.23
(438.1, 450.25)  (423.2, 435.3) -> 1.19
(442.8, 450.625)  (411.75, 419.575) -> 1.16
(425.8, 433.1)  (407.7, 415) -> 1.32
